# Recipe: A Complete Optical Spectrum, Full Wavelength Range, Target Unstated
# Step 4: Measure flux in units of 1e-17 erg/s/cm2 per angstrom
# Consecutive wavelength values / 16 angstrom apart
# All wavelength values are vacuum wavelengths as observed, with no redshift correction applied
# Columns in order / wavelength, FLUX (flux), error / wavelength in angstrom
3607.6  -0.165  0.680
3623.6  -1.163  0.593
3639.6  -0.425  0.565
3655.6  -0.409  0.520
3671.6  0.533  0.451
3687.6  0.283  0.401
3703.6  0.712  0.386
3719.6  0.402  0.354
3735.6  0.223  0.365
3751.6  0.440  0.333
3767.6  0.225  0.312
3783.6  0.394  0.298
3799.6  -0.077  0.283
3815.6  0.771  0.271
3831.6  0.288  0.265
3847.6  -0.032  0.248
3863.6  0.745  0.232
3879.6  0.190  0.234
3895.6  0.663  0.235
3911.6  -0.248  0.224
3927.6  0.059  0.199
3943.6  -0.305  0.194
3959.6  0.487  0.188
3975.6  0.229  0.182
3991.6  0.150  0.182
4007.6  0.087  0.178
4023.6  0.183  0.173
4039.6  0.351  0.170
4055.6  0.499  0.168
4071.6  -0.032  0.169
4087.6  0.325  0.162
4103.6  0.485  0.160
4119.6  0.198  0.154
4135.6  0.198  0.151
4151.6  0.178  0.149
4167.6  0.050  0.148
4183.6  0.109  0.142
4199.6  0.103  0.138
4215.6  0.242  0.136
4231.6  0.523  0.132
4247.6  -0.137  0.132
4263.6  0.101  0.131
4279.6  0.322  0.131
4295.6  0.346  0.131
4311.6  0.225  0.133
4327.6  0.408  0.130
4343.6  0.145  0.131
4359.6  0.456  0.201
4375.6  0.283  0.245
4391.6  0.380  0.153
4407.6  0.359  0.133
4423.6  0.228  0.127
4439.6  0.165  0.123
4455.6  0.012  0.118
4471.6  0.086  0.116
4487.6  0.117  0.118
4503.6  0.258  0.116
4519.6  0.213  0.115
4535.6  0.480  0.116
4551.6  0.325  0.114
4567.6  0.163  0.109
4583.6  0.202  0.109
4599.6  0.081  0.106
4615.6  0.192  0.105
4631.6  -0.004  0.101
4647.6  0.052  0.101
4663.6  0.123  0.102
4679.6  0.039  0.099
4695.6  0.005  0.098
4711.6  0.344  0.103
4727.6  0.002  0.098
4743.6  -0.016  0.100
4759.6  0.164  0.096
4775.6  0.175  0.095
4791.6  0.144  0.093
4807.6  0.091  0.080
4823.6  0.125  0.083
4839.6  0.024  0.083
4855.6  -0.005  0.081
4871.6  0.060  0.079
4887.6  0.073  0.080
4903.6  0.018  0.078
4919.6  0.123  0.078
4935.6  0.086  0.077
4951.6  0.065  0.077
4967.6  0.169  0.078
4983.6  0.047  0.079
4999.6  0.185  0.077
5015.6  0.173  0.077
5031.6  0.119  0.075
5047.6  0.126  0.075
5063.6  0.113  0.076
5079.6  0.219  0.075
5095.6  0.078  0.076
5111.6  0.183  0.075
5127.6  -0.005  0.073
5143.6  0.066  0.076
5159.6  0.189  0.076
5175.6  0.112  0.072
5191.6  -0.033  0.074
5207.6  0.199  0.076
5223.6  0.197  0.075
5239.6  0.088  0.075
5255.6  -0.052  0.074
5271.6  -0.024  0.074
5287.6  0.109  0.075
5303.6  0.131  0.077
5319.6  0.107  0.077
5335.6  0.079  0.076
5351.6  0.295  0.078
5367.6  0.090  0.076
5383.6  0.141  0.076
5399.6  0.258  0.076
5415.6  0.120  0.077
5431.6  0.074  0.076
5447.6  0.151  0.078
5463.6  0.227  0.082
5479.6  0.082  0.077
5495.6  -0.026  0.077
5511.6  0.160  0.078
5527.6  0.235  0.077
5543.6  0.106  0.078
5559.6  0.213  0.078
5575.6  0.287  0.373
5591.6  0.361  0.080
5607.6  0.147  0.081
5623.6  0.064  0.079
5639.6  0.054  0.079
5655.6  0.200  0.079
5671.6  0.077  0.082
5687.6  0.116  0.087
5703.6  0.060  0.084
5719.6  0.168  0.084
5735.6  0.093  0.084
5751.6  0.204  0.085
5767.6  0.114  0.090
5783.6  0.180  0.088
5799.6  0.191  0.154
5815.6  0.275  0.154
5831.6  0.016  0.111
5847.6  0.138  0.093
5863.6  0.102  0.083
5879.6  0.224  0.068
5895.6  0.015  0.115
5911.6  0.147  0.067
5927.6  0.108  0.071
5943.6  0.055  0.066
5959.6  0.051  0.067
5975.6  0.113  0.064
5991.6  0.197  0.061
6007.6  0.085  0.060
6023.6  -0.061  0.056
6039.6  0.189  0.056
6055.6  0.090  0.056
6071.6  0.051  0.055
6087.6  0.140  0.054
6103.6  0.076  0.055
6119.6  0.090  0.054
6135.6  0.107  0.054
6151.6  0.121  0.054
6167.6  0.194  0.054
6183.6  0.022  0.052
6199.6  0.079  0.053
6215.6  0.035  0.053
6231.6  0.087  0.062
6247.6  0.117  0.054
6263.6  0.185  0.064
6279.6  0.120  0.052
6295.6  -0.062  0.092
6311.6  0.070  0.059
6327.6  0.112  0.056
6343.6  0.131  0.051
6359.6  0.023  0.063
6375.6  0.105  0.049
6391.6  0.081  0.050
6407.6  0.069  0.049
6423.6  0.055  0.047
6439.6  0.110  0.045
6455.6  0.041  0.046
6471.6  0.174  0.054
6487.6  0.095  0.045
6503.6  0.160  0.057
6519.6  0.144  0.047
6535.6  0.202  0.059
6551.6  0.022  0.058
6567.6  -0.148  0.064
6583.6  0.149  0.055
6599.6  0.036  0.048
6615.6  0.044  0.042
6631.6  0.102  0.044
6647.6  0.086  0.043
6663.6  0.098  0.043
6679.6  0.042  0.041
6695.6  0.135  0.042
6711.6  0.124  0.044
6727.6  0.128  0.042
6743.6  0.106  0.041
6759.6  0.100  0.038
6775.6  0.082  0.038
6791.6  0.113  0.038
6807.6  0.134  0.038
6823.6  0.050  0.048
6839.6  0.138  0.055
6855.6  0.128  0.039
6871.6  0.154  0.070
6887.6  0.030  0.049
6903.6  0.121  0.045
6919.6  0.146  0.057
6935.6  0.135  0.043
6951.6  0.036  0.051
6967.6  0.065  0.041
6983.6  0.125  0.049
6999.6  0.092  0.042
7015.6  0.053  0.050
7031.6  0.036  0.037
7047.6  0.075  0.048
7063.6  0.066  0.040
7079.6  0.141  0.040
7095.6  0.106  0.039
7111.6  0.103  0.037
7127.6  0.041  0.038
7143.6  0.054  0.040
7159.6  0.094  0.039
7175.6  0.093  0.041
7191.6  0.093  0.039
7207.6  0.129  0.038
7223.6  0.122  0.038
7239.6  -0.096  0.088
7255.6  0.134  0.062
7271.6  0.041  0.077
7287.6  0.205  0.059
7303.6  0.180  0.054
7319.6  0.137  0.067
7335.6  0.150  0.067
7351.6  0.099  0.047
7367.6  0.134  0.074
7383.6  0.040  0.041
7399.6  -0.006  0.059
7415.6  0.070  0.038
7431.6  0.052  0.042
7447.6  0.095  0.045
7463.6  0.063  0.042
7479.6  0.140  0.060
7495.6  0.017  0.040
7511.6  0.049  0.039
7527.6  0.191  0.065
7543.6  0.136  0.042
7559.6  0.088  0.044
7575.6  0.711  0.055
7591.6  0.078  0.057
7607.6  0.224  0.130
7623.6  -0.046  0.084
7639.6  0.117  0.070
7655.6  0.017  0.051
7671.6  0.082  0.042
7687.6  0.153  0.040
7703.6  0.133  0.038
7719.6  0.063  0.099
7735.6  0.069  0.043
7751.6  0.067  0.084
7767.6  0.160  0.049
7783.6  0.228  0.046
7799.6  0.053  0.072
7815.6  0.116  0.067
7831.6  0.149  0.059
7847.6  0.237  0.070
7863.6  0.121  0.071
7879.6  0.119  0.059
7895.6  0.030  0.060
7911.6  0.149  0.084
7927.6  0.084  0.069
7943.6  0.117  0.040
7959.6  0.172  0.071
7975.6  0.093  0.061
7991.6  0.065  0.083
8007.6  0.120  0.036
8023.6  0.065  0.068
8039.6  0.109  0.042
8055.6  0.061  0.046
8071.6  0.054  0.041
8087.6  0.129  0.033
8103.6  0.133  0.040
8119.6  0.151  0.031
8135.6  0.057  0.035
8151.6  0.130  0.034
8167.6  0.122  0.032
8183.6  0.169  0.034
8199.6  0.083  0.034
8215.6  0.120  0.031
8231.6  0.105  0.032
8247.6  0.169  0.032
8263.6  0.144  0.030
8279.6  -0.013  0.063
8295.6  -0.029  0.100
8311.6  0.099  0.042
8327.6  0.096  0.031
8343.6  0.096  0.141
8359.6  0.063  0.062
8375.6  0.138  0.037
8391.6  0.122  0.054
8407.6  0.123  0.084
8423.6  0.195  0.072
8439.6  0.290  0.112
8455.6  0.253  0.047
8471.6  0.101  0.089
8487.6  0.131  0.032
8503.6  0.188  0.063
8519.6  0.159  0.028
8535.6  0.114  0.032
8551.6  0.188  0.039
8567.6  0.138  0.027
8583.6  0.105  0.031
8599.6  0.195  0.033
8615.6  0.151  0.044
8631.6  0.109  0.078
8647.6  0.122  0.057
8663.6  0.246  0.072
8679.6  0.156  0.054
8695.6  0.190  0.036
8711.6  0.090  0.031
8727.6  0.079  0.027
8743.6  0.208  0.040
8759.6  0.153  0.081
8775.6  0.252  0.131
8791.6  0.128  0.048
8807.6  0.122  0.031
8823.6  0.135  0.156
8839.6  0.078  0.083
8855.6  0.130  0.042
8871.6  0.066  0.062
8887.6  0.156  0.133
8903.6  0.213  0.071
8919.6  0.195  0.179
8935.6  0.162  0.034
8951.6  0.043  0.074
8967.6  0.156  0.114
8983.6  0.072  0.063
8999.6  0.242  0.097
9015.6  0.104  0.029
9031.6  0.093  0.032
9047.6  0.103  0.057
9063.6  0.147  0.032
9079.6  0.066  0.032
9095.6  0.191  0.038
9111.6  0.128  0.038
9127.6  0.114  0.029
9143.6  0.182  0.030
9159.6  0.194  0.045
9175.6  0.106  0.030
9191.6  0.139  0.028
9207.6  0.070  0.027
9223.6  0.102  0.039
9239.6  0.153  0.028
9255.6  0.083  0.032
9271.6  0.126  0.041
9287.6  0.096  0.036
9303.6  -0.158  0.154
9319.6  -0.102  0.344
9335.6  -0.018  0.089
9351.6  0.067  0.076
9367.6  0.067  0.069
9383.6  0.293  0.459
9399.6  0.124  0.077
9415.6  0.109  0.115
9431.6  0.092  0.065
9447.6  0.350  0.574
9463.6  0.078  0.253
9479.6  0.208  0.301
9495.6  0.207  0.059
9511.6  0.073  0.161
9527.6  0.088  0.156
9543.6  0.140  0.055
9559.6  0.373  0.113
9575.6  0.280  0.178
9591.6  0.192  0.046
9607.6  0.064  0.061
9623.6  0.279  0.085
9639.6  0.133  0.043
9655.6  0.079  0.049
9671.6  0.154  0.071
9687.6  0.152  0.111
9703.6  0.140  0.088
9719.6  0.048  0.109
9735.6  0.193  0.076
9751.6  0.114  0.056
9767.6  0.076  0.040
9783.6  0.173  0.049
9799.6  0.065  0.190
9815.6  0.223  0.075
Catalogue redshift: 1.03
